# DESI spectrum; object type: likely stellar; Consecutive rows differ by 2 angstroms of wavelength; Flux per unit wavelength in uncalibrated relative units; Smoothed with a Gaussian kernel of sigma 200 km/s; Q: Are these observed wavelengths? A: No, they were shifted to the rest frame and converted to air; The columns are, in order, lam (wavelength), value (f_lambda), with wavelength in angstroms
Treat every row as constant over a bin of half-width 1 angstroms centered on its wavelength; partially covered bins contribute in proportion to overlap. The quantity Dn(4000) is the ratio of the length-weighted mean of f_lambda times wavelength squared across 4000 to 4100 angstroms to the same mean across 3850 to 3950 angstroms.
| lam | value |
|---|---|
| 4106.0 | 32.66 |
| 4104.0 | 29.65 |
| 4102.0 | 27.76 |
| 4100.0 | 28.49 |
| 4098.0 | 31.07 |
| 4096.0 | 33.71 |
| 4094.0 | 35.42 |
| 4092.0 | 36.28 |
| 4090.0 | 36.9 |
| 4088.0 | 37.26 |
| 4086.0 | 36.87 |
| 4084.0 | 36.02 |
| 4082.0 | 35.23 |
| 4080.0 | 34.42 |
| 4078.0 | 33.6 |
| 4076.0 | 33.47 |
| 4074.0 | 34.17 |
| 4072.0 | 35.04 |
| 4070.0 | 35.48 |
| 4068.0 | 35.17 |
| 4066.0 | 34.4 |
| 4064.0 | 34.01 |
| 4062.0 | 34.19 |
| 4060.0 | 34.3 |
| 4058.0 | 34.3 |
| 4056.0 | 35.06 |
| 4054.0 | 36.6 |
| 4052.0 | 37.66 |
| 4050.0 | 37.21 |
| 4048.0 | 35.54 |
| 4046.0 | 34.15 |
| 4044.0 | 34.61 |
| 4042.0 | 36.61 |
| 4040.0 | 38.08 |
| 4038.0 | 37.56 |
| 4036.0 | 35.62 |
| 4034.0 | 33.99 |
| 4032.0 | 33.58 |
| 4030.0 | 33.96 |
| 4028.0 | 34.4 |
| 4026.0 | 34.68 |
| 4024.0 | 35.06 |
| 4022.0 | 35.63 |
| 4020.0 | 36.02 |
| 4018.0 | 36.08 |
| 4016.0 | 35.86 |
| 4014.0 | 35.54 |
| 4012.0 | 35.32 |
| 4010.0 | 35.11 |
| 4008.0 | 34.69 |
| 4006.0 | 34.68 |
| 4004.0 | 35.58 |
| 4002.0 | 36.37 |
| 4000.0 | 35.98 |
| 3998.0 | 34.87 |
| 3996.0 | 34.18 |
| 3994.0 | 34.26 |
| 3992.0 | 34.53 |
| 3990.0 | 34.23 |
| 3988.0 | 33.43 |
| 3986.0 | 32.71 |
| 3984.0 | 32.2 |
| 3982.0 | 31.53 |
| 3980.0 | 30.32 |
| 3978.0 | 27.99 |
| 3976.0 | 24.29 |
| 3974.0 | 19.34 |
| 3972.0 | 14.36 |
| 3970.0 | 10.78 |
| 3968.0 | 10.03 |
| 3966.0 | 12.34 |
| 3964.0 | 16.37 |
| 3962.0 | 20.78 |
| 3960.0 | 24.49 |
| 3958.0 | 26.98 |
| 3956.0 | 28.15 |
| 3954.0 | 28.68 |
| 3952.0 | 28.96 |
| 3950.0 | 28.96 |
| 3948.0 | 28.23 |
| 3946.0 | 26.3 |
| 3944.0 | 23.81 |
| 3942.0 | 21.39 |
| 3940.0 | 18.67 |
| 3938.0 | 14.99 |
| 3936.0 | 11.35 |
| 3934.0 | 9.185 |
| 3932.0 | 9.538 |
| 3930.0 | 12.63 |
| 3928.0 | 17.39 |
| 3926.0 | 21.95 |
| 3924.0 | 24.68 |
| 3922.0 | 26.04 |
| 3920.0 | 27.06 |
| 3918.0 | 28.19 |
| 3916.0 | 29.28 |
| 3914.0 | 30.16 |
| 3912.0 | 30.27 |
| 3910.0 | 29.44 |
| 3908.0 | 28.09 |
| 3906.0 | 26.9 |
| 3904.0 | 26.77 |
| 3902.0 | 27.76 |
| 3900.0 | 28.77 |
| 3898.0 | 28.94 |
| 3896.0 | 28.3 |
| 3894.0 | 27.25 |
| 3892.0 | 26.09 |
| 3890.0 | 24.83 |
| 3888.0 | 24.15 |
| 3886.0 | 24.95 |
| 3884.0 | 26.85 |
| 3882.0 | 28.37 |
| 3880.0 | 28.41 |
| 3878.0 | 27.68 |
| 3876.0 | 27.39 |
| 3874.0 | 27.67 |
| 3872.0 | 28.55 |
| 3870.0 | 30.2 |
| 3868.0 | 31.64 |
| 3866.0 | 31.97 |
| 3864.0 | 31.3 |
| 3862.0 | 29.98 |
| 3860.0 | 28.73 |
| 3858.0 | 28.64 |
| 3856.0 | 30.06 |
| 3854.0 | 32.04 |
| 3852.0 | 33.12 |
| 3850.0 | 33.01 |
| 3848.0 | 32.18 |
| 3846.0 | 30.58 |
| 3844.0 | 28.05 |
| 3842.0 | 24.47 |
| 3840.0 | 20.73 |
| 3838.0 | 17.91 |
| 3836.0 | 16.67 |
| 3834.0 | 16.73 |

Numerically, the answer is 1.5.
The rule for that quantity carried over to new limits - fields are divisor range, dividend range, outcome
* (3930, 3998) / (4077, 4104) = 1.52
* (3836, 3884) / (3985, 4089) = 1.35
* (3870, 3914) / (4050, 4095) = 1.40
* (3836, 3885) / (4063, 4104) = 1.34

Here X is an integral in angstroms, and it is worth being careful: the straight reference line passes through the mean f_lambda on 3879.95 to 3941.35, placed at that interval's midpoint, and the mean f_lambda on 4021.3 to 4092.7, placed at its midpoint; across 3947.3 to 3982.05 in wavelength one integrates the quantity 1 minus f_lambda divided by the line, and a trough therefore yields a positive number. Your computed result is 6.8 angstroms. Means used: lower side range 24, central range 22.6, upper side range 35.3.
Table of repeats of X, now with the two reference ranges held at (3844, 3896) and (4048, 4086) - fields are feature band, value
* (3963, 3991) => 7.6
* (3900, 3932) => 5.3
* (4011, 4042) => -1.5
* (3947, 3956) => 0.8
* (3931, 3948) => 7.4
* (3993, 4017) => -1.5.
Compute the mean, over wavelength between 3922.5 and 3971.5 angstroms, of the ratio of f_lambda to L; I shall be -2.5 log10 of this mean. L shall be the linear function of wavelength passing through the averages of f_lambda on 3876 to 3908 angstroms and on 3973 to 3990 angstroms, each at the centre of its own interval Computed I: 0.39 mag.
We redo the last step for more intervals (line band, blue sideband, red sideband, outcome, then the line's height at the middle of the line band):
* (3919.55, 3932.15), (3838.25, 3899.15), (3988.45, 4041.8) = 0.461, 31.1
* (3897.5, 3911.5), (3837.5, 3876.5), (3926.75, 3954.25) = -0.183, 23.8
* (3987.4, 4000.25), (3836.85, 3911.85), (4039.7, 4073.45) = -0.050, 32.9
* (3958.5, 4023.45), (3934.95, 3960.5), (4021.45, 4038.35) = 0.023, 29.6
